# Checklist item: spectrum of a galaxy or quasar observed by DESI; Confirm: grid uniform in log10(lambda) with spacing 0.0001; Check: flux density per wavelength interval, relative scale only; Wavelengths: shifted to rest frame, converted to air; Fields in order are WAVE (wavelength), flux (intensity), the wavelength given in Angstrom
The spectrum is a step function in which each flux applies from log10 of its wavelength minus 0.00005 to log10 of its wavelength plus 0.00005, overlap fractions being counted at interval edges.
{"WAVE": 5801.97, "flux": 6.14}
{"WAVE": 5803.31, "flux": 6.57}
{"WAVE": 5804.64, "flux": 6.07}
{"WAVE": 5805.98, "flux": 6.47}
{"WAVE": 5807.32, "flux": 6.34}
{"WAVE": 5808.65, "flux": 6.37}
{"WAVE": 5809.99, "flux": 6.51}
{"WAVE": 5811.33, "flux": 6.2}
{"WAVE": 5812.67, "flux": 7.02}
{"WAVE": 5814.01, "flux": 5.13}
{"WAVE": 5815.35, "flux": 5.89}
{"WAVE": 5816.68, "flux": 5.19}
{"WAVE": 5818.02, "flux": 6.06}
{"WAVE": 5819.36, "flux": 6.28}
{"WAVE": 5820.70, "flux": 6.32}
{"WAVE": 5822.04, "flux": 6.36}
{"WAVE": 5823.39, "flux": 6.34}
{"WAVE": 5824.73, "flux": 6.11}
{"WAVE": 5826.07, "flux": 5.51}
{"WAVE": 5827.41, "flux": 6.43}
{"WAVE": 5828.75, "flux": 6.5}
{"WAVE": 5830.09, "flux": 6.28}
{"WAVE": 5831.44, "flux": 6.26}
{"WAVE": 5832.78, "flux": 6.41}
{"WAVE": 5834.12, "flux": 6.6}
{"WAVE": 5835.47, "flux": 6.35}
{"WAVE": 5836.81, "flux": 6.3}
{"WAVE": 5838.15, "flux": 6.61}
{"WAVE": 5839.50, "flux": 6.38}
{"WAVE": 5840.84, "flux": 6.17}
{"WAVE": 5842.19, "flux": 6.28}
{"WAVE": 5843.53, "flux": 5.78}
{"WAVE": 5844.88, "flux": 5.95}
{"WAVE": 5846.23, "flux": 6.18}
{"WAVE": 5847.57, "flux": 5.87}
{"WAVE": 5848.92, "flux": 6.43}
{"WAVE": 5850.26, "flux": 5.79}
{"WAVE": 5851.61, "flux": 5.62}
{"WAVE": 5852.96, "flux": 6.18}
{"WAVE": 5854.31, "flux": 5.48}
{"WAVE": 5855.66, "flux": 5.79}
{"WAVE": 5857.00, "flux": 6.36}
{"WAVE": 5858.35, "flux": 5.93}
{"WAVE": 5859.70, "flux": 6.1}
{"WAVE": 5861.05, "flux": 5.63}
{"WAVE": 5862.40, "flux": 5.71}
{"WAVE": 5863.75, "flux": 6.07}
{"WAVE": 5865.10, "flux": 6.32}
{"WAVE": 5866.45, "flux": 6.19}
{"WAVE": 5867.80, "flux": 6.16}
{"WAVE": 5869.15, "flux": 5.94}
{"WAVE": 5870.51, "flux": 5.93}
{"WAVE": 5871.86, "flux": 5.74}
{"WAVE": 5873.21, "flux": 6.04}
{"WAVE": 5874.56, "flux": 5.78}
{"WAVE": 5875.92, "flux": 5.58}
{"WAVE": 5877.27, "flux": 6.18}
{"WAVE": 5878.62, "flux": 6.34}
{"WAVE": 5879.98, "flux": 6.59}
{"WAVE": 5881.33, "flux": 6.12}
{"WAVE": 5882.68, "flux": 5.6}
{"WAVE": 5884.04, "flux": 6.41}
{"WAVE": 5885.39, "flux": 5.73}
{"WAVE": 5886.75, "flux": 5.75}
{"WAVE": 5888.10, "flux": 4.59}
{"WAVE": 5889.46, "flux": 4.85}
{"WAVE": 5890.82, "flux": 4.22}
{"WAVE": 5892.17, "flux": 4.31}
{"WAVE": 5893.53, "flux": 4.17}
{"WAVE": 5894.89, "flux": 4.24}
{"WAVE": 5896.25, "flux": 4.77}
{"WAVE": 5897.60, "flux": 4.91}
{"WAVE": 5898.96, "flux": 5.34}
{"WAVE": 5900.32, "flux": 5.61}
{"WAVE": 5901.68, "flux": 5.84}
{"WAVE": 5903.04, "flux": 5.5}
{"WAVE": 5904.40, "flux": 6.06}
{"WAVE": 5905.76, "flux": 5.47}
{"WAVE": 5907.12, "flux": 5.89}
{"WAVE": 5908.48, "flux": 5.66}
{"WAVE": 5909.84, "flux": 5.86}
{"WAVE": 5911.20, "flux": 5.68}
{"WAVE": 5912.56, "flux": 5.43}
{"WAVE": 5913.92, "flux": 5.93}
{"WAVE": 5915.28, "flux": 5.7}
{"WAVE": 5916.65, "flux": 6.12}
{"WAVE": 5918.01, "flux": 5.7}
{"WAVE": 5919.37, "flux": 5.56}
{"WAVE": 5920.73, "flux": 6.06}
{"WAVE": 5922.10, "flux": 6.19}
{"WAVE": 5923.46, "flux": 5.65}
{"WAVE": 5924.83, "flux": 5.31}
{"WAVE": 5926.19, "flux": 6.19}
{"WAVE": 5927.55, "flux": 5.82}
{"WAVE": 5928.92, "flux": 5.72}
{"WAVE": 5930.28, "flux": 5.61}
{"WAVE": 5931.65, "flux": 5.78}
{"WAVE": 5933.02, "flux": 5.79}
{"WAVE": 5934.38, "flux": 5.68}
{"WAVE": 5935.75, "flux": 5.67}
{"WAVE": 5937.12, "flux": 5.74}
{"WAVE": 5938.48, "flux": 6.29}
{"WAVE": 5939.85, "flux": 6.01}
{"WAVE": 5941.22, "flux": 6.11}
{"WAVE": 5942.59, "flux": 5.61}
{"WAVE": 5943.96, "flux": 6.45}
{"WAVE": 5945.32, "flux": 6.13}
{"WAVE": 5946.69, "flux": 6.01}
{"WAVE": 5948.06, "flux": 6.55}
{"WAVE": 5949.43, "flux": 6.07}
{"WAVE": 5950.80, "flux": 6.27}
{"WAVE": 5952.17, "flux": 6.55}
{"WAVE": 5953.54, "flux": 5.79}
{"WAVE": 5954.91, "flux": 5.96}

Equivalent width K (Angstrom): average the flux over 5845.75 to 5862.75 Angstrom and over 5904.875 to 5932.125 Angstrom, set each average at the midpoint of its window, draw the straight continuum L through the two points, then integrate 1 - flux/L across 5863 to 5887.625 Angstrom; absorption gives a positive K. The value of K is -0.56 Angstrom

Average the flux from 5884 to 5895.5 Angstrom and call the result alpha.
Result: 4.84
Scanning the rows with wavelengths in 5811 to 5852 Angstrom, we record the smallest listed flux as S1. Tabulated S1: 5.13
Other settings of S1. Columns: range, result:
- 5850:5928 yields 4.17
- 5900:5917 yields 5.43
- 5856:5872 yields 5.63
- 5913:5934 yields 5.31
